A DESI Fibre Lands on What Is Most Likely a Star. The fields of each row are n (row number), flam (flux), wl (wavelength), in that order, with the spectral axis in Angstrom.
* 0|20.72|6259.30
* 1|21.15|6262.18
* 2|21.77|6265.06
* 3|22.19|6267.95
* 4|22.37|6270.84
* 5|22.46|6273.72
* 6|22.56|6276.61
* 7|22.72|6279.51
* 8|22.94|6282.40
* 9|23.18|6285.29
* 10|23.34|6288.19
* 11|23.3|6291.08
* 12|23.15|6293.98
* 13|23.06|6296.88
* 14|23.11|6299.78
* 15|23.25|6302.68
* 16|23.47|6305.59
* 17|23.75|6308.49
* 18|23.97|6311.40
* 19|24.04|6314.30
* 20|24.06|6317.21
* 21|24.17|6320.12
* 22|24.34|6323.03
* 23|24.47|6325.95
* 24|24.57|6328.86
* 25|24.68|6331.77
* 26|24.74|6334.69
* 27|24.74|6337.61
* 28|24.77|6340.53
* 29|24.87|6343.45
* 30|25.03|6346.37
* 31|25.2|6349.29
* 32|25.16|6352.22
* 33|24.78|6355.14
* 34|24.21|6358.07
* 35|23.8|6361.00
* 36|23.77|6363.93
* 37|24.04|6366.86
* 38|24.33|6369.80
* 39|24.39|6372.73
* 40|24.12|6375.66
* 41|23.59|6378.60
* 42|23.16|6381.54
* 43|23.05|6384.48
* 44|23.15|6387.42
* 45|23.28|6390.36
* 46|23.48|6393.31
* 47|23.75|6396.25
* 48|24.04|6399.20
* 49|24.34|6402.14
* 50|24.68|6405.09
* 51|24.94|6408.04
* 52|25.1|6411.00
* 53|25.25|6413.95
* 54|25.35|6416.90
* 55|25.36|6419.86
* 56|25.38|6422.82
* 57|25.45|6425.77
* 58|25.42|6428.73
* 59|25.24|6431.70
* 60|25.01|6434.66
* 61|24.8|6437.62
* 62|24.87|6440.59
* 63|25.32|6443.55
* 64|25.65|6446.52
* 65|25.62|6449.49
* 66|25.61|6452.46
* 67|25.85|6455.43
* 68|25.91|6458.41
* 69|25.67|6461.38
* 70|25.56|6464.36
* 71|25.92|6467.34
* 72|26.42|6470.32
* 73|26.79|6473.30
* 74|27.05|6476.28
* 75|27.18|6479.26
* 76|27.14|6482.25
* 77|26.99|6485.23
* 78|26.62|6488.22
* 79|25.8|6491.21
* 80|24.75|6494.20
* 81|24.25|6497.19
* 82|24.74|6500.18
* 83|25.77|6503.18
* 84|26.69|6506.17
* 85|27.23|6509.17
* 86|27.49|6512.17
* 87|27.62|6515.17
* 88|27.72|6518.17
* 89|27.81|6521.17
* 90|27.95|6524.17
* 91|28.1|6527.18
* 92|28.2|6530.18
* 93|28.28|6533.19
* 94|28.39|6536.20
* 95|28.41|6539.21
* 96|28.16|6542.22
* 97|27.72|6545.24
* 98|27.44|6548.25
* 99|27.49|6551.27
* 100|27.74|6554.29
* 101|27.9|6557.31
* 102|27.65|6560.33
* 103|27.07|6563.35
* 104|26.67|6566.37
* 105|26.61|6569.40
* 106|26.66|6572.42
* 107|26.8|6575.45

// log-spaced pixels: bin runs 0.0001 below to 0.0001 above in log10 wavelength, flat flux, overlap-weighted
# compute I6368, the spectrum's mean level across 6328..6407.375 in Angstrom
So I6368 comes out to 24.2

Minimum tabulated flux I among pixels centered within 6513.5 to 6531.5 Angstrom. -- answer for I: 27.62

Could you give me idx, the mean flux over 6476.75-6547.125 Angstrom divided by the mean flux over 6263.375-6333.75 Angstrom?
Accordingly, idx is 1.16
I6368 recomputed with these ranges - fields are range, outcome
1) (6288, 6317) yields 23.5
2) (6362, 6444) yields 24.4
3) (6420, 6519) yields 26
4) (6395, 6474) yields 25.3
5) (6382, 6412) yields 23.9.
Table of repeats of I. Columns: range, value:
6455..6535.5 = 24.25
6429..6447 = 24.8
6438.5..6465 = 24.87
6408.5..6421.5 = 25.1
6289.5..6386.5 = 23.05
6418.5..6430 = 25.36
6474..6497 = 24.75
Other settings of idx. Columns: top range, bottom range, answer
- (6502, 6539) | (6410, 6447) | 1.10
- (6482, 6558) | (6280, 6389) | 1.13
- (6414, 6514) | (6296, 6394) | 1.07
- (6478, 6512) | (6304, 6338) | 1.08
